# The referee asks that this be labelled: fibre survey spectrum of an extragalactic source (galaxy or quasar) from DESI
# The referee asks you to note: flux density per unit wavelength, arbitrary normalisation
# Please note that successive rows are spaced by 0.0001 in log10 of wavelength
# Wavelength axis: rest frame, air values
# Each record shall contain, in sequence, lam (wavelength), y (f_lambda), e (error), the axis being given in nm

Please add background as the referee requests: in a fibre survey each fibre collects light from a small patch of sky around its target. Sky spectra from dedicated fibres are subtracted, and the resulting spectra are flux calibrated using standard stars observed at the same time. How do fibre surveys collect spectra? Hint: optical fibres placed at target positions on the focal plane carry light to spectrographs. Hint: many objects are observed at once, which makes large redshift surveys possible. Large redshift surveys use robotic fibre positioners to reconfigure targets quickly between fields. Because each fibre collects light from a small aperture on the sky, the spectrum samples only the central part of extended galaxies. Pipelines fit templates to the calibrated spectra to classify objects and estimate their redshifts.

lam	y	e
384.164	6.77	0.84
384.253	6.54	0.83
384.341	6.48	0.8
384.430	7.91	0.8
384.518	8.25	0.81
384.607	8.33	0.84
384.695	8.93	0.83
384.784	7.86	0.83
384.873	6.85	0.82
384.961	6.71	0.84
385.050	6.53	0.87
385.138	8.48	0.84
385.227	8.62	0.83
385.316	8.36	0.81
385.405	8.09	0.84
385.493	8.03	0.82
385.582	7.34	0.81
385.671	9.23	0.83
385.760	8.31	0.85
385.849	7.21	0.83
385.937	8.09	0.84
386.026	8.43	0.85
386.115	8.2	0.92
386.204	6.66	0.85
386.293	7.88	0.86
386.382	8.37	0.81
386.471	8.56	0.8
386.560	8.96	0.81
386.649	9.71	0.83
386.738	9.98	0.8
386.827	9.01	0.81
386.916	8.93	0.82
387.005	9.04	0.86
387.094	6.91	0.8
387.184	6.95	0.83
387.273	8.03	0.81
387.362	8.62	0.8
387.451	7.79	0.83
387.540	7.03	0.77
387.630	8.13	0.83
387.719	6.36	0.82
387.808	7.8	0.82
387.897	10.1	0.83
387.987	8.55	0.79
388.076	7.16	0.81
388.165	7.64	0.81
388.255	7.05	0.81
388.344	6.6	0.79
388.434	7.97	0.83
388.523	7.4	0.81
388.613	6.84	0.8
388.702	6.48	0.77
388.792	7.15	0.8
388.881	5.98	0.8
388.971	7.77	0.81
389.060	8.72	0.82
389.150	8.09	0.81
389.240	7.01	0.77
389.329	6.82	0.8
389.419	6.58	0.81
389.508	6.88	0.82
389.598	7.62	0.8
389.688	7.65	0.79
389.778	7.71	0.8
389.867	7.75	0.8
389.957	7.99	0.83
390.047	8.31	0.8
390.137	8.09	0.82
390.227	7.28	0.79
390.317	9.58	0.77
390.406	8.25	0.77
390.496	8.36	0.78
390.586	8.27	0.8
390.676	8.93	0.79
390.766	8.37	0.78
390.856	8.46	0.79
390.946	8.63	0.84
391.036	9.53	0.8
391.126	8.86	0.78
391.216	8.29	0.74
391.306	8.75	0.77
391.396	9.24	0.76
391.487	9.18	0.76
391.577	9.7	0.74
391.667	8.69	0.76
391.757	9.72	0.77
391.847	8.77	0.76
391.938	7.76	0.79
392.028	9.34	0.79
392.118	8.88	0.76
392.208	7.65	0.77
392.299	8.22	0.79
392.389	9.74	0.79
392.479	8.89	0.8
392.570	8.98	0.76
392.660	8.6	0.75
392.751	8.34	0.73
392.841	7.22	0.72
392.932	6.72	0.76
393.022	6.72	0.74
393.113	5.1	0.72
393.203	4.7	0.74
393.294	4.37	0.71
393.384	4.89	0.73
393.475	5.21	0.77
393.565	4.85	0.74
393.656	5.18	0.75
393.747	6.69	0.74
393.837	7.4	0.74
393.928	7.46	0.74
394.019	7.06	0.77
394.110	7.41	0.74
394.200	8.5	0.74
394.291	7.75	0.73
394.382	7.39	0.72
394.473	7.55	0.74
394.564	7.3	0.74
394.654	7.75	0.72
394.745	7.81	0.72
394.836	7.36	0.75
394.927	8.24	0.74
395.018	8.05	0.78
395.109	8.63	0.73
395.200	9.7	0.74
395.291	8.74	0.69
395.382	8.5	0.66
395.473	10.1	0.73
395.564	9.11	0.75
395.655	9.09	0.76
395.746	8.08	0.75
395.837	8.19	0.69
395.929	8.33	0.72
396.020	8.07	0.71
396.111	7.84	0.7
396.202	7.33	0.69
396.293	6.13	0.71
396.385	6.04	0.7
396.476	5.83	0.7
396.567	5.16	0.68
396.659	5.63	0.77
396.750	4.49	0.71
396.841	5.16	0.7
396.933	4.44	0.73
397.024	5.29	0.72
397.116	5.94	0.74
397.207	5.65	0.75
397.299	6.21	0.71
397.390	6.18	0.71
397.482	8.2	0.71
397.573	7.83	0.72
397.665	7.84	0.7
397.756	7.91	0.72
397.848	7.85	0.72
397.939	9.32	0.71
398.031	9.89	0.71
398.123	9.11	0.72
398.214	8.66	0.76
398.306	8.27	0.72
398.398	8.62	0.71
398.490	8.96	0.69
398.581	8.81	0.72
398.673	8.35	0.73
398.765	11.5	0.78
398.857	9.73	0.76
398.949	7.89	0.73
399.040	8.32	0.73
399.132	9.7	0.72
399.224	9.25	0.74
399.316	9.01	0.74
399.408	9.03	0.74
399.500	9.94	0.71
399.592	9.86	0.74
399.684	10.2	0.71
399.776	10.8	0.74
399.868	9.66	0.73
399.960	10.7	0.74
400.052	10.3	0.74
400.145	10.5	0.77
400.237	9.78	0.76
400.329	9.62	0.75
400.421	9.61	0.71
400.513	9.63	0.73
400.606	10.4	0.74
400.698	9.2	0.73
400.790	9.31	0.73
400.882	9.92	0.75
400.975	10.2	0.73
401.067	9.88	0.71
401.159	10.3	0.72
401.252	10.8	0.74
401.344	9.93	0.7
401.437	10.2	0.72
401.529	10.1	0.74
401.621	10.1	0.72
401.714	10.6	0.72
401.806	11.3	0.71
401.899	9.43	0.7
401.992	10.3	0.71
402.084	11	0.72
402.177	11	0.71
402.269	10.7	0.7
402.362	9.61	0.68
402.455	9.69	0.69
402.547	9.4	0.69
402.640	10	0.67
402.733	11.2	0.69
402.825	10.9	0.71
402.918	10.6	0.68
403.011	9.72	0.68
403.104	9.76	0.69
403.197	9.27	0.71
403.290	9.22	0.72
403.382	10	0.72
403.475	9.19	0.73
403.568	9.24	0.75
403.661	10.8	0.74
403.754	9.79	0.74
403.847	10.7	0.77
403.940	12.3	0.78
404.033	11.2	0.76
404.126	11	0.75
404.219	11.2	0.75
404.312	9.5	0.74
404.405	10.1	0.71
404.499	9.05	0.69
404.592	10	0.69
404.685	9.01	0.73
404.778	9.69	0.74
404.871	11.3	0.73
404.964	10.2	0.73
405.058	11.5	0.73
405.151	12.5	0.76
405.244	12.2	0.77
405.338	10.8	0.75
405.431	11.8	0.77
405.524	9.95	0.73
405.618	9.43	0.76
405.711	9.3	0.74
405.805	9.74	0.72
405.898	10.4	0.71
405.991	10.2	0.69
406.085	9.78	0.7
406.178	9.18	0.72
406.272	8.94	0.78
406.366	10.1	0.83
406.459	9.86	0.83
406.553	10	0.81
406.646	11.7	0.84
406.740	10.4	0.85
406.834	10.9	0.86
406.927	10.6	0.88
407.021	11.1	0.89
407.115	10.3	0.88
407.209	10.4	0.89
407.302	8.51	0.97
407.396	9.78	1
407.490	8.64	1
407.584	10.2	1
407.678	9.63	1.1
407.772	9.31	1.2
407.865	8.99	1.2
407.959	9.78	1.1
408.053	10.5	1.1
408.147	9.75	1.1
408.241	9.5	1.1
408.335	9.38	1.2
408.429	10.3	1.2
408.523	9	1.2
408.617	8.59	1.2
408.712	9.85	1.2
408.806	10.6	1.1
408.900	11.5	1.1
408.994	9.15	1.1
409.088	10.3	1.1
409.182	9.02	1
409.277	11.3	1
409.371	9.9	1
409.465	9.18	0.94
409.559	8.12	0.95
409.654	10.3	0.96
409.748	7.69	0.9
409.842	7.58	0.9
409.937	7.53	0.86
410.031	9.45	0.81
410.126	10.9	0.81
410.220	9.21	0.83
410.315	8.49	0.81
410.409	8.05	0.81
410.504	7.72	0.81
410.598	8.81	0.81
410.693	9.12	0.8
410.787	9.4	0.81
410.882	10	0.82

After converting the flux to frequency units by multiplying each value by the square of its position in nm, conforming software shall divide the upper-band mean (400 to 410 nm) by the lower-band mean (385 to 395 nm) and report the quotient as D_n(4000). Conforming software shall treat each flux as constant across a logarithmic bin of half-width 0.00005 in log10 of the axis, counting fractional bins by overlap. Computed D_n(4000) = 1.38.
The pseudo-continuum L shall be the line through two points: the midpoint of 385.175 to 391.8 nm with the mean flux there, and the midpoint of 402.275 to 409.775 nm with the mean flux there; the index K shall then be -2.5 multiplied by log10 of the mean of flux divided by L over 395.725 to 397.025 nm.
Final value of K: 0.36 mag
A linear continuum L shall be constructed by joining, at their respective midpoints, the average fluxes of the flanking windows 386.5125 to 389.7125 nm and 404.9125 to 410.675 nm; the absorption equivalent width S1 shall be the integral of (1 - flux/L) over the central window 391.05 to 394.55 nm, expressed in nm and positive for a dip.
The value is 0.25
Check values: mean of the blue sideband 7.76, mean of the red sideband 9.79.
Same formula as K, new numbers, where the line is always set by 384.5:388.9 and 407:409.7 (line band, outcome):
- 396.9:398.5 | 0.17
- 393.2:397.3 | 0.23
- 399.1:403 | -0.11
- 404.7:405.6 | -0.16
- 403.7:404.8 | -0.10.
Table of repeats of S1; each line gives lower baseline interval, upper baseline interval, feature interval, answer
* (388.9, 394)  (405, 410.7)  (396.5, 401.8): -0.02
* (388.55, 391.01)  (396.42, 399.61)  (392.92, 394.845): 0.30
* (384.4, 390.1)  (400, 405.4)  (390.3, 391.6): -0.06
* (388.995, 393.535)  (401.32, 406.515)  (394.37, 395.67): 0.04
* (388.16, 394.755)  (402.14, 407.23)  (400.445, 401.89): -0.07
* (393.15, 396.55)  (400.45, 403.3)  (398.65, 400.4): -0.10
